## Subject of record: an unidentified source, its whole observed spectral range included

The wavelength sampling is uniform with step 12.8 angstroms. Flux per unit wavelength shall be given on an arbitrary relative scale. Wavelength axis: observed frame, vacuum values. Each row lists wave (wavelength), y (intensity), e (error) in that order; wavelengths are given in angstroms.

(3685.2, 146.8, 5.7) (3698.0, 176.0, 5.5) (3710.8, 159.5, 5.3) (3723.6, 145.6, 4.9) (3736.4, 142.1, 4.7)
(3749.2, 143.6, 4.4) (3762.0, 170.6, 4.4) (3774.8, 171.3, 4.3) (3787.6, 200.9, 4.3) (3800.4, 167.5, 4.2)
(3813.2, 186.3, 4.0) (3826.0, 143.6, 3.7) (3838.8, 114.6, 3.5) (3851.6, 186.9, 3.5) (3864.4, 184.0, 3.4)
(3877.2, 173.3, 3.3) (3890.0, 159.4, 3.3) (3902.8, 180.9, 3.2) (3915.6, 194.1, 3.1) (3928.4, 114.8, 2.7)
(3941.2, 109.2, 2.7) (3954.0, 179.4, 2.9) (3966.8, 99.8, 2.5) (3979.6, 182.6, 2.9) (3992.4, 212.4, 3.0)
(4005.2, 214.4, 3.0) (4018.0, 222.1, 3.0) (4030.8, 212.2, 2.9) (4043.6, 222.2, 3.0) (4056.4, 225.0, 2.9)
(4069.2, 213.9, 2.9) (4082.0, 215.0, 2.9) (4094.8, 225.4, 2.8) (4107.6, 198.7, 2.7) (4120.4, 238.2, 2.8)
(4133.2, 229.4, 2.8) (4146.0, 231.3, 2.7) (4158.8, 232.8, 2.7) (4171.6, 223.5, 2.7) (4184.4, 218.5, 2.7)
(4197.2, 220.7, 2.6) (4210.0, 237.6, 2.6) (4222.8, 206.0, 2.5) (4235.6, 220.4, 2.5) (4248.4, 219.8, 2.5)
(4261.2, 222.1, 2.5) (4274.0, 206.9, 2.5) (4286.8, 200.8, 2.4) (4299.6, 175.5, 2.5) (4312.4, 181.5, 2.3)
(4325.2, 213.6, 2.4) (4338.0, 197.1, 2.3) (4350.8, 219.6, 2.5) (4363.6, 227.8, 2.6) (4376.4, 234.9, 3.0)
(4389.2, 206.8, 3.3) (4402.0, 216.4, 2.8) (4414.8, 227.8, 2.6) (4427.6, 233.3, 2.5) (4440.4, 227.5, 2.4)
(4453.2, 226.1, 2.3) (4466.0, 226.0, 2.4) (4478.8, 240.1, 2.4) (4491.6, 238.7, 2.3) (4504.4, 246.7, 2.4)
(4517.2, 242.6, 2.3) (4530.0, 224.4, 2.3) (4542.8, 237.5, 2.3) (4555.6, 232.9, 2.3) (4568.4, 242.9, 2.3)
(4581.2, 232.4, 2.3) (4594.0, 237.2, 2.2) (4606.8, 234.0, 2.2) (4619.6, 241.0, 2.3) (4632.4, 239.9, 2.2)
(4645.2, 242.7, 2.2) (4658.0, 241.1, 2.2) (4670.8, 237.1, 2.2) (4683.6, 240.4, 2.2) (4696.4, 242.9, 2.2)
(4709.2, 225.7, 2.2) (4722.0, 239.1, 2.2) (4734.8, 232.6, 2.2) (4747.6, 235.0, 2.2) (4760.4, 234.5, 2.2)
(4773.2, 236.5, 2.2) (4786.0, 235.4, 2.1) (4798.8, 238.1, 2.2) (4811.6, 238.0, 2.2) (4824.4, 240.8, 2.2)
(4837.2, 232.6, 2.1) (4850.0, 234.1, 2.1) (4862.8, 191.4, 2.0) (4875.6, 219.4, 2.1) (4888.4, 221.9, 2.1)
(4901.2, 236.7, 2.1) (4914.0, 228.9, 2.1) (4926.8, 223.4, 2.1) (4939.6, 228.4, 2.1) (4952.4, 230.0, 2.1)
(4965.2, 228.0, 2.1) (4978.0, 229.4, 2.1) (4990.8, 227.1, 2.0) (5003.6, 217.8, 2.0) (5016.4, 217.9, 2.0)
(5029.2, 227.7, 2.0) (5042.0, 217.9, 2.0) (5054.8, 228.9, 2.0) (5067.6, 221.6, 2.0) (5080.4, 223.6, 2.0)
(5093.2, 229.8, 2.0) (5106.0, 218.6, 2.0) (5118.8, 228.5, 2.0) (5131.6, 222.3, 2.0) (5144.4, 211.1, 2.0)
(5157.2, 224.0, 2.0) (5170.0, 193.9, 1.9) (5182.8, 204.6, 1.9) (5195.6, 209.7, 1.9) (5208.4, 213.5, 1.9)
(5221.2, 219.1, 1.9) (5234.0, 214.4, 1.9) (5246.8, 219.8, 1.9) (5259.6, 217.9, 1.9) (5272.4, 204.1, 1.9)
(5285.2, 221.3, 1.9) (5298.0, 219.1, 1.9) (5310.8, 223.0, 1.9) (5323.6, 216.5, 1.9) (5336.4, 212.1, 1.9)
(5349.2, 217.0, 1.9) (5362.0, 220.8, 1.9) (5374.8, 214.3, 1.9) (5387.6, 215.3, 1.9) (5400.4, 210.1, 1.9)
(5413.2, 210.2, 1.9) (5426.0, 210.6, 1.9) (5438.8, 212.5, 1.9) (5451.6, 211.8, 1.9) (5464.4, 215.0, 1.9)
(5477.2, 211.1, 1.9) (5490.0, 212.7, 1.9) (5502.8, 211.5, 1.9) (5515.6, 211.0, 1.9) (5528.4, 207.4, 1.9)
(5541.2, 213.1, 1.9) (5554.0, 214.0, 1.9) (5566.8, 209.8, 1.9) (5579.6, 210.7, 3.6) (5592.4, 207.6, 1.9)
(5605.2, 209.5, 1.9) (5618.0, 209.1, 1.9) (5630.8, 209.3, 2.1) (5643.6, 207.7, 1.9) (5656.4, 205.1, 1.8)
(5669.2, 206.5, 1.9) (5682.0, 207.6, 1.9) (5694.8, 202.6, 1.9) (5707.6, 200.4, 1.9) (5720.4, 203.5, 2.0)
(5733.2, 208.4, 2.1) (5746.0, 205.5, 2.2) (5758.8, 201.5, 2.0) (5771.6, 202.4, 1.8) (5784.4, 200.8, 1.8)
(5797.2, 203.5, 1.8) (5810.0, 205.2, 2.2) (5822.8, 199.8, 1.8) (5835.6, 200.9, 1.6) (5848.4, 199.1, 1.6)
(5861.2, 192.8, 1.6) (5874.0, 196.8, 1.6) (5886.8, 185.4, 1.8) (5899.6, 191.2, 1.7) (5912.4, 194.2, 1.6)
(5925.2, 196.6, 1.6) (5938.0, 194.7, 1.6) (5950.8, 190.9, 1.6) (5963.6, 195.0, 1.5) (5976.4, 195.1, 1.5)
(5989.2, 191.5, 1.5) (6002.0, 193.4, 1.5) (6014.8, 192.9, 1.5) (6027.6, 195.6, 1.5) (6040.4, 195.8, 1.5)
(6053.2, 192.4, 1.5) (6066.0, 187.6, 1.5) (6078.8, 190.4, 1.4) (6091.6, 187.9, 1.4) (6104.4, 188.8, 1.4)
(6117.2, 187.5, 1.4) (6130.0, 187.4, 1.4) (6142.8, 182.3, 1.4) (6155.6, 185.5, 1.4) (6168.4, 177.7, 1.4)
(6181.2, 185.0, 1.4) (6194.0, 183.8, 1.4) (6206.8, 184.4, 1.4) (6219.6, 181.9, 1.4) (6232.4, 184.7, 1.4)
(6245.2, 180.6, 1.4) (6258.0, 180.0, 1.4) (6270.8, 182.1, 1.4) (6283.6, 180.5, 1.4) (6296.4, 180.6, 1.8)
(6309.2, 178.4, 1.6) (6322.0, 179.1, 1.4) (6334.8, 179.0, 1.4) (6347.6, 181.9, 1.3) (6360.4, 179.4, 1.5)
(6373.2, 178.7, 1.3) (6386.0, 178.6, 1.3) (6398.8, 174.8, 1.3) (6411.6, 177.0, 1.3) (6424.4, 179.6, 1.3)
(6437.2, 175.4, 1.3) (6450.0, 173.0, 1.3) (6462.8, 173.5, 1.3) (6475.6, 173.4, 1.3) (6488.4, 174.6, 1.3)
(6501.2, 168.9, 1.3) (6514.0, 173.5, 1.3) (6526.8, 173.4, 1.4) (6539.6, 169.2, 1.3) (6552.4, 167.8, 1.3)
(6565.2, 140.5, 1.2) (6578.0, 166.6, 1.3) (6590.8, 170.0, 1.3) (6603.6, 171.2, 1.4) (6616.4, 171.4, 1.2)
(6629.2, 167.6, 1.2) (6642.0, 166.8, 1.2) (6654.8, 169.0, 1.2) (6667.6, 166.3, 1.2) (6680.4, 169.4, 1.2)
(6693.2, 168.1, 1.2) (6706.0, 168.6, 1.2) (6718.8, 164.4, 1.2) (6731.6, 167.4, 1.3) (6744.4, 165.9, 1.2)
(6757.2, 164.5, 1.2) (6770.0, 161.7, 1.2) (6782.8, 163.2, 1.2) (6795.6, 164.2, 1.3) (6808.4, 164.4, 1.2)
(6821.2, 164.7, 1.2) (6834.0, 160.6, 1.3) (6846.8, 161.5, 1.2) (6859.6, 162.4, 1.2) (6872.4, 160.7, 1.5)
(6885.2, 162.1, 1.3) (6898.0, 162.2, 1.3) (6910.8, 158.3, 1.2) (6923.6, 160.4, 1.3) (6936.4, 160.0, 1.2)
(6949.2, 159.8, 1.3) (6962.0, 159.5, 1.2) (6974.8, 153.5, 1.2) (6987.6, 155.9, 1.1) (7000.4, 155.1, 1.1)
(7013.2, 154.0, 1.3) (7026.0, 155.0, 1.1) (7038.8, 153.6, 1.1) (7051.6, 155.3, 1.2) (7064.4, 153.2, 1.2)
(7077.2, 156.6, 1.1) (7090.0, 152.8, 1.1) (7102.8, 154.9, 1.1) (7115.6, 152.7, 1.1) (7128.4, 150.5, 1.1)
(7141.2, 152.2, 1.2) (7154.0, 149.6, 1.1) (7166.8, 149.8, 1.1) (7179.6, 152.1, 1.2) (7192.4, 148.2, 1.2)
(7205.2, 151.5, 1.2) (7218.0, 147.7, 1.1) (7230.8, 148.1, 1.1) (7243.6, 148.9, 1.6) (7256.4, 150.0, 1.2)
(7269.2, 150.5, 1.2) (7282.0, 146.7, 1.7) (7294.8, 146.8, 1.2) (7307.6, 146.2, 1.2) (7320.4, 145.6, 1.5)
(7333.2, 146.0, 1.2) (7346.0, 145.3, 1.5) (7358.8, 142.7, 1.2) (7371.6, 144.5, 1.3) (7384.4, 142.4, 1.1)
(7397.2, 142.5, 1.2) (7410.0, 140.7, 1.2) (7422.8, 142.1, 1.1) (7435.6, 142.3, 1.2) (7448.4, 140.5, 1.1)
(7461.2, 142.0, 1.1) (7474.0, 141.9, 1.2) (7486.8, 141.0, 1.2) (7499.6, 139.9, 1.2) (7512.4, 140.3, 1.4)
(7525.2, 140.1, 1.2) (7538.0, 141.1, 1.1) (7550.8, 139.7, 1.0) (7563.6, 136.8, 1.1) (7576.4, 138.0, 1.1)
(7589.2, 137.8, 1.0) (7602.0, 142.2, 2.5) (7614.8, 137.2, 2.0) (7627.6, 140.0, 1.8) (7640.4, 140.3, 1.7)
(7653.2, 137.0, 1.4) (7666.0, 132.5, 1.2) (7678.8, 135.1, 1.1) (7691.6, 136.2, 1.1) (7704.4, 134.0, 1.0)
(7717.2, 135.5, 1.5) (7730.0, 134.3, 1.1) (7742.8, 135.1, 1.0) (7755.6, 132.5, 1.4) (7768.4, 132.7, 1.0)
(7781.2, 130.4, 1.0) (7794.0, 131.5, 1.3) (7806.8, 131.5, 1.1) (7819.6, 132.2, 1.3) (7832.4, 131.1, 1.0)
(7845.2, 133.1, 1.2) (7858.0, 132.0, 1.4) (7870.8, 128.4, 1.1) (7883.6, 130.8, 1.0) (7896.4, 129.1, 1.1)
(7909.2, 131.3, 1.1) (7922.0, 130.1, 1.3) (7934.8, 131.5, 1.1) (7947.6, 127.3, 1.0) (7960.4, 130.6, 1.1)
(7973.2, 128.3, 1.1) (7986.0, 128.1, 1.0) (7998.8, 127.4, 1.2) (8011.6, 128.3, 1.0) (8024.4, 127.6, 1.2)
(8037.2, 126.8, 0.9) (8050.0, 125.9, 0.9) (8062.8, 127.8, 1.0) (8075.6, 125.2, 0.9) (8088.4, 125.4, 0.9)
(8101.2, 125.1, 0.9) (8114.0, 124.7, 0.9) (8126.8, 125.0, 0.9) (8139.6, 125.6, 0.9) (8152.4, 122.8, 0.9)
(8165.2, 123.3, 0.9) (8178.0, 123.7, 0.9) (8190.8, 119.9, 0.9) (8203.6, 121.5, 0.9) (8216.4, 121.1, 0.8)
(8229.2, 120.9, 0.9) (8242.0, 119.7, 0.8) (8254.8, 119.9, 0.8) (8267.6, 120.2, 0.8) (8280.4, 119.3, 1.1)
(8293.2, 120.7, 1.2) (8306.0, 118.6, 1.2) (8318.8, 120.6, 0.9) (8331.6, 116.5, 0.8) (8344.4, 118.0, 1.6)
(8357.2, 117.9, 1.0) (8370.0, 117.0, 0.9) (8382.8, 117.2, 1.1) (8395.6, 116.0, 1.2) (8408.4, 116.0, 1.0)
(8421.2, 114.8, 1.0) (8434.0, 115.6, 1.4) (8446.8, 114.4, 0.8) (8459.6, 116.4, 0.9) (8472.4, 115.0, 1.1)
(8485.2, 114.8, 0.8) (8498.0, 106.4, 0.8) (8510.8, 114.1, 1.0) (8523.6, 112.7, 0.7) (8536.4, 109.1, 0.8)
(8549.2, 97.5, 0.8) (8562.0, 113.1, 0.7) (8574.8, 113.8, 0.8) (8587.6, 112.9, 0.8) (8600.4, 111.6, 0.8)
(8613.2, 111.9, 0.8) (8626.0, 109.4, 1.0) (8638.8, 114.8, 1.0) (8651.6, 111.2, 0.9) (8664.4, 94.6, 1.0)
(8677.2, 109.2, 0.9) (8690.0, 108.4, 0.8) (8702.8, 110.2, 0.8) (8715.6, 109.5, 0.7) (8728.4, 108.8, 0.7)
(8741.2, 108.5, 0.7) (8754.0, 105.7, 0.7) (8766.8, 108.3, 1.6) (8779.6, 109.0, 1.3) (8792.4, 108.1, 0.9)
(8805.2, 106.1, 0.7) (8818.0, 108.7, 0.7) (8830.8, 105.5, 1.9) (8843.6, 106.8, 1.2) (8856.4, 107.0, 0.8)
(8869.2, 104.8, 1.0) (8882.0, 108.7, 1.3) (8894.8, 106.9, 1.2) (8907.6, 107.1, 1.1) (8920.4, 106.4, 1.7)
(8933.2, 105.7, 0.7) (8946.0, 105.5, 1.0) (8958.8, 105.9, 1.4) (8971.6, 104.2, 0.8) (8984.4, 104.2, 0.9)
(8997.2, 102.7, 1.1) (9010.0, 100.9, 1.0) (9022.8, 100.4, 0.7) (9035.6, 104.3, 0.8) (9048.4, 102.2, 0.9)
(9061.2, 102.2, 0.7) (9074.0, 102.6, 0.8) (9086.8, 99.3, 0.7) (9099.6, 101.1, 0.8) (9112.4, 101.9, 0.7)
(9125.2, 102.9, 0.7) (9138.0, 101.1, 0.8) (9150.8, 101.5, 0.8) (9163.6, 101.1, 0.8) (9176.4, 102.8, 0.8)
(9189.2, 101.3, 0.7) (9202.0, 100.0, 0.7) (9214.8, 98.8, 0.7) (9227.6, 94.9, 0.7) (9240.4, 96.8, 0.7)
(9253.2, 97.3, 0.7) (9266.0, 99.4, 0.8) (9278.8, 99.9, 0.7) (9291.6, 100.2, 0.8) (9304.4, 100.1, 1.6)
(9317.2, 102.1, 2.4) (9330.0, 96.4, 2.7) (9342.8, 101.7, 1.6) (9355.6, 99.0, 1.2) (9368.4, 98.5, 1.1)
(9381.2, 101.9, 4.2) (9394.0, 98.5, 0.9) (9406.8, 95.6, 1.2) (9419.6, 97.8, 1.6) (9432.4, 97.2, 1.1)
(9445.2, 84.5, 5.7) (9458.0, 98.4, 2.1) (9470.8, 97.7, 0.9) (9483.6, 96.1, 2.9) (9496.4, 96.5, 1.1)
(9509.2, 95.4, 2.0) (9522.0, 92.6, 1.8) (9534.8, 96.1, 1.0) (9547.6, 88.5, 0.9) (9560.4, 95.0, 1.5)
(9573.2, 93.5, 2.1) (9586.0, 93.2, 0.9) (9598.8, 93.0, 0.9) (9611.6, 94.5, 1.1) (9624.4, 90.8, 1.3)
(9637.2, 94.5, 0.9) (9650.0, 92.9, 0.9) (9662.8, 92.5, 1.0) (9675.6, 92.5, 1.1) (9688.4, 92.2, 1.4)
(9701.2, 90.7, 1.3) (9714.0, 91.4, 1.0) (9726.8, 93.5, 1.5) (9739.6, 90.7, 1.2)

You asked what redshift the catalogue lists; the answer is 0.00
